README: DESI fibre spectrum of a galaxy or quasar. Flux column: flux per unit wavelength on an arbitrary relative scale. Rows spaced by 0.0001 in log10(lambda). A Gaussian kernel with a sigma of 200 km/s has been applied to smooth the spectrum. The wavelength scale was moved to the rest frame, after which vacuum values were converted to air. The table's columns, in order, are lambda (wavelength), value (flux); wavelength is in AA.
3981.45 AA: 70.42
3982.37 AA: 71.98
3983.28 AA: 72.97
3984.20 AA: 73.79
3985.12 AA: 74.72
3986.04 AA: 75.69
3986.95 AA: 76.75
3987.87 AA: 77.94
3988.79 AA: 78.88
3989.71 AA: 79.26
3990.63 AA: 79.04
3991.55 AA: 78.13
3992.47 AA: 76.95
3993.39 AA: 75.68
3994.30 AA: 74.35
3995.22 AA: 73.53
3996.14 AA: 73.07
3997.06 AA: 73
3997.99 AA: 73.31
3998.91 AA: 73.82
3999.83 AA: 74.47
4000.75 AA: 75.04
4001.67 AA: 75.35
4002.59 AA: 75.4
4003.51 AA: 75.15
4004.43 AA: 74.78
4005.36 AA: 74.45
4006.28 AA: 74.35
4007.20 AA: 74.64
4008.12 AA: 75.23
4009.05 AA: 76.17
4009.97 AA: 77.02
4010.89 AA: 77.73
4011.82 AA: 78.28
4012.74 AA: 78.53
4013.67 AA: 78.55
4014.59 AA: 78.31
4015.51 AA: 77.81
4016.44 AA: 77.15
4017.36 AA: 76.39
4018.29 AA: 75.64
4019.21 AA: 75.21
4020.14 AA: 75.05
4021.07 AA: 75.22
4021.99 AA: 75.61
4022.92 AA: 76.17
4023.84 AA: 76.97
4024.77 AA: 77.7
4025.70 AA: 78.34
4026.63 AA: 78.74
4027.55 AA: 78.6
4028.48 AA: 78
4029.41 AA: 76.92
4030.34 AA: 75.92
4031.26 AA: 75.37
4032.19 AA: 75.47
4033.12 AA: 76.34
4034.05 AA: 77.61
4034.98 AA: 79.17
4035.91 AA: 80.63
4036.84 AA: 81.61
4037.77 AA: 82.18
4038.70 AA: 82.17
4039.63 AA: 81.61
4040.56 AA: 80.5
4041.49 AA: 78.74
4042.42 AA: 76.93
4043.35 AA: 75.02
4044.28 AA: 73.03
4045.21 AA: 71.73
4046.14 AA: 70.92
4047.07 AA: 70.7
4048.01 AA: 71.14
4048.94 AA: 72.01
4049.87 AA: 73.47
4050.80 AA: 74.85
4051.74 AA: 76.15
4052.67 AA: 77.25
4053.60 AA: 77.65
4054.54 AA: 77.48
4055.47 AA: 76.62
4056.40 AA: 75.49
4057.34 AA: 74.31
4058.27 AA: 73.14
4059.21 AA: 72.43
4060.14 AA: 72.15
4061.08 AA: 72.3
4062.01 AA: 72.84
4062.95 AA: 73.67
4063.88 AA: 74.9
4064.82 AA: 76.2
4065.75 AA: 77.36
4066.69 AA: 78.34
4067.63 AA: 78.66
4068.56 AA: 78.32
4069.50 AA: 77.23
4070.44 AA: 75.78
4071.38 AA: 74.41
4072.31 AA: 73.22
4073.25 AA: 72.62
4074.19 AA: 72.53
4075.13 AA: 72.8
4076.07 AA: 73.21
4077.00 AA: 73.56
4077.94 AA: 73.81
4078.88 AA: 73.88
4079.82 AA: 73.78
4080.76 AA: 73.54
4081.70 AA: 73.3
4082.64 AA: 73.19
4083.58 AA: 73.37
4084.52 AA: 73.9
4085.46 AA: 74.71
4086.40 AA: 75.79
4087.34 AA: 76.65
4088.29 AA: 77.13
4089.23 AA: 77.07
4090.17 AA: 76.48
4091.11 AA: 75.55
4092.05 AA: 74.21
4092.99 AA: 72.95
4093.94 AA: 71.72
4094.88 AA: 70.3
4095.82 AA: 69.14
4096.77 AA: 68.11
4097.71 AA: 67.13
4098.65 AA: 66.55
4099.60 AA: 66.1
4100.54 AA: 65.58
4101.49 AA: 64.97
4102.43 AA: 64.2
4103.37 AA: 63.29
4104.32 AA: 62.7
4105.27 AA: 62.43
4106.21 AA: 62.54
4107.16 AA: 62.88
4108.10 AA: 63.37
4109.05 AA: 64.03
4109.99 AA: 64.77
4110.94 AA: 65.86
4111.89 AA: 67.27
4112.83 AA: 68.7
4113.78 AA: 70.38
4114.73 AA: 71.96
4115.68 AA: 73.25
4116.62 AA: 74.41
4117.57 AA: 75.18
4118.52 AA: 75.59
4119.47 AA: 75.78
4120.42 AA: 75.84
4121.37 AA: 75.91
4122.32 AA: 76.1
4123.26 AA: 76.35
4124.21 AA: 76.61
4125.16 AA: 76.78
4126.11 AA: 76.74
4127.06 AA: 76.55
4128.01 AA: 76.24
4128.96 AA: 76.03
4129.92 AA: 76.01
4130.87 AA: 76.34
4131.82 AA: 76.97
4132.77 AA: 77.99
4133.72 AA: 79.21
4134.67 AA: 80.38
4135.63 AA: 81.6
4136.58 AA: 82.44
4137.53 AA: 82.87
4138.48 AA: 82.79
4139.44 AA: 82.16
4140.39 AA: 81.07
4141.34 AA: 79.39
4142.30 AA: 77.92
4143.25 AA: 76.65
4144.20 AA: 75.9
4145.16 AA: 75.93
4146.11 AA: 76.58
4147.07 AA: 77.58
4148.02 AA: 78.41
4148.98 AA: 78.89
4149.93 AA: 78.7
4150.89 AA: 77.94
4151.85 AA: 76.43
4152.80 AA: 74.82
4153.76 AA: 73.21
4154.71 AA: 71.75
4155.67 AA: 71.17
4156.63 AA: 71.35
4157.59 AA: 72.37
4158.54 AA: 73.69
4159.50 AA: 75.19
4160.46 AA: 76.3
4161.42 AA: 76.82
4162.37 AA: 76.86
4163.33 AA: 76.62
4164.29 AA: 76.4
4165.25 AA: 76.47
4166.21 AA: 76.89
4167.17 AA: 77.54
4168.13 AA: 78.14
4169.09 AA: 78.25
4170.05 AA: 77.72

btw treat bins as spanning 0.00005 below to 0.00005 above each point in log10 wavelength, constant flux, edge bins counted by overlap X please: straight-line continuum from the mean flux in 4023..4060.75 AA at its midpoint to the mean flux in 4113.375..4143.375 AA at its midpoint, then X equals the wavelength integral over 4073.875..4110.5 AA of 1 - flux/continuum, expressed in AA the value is 3.2 AA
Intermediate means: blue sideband 76.4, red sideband 77.3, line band 70.3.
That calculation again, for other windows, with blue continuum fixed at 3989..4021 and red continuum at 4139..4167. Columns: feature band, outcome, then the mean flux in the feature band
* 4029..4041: -0.5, 78.9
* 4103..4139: 1.4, 73.3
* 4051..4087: 0.6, 74.7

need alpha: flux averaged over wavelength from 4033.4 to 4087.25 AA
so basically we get 75.3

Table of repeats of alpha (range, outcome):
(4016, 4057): 76.6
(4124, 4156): 77.7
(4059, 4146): 73.6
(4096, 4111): 64.7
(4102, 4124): 69.4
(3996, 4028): 76.1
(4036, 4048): 77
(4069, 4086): 73.8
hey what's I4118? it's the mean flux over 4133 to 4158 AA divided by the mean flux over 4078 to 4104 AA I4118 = 1.1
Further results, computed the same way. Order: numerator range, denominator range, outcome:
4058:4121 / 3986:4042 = 0.93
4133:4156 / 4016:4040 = 1.01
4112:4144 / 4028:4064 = 1.01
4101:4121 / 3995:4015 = 0.90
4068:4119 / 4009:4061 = 0.93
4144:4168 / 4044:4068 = 1.02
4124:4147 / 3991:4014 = 1.04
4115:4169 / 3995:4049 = 1.01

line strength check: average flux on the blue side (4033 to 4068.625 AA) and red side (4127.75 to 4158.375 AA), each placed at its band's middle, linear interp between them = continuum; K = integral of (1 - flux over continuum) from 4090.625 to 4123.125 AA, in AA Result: 3.2 AA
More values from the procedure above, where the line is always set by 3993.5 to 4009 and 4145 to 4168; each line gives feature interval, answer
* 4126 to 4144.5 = -0.79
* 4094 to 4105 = 1.31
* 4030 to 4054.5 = -0.55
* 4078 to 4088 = 0.12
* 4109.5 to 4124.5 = 0.55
